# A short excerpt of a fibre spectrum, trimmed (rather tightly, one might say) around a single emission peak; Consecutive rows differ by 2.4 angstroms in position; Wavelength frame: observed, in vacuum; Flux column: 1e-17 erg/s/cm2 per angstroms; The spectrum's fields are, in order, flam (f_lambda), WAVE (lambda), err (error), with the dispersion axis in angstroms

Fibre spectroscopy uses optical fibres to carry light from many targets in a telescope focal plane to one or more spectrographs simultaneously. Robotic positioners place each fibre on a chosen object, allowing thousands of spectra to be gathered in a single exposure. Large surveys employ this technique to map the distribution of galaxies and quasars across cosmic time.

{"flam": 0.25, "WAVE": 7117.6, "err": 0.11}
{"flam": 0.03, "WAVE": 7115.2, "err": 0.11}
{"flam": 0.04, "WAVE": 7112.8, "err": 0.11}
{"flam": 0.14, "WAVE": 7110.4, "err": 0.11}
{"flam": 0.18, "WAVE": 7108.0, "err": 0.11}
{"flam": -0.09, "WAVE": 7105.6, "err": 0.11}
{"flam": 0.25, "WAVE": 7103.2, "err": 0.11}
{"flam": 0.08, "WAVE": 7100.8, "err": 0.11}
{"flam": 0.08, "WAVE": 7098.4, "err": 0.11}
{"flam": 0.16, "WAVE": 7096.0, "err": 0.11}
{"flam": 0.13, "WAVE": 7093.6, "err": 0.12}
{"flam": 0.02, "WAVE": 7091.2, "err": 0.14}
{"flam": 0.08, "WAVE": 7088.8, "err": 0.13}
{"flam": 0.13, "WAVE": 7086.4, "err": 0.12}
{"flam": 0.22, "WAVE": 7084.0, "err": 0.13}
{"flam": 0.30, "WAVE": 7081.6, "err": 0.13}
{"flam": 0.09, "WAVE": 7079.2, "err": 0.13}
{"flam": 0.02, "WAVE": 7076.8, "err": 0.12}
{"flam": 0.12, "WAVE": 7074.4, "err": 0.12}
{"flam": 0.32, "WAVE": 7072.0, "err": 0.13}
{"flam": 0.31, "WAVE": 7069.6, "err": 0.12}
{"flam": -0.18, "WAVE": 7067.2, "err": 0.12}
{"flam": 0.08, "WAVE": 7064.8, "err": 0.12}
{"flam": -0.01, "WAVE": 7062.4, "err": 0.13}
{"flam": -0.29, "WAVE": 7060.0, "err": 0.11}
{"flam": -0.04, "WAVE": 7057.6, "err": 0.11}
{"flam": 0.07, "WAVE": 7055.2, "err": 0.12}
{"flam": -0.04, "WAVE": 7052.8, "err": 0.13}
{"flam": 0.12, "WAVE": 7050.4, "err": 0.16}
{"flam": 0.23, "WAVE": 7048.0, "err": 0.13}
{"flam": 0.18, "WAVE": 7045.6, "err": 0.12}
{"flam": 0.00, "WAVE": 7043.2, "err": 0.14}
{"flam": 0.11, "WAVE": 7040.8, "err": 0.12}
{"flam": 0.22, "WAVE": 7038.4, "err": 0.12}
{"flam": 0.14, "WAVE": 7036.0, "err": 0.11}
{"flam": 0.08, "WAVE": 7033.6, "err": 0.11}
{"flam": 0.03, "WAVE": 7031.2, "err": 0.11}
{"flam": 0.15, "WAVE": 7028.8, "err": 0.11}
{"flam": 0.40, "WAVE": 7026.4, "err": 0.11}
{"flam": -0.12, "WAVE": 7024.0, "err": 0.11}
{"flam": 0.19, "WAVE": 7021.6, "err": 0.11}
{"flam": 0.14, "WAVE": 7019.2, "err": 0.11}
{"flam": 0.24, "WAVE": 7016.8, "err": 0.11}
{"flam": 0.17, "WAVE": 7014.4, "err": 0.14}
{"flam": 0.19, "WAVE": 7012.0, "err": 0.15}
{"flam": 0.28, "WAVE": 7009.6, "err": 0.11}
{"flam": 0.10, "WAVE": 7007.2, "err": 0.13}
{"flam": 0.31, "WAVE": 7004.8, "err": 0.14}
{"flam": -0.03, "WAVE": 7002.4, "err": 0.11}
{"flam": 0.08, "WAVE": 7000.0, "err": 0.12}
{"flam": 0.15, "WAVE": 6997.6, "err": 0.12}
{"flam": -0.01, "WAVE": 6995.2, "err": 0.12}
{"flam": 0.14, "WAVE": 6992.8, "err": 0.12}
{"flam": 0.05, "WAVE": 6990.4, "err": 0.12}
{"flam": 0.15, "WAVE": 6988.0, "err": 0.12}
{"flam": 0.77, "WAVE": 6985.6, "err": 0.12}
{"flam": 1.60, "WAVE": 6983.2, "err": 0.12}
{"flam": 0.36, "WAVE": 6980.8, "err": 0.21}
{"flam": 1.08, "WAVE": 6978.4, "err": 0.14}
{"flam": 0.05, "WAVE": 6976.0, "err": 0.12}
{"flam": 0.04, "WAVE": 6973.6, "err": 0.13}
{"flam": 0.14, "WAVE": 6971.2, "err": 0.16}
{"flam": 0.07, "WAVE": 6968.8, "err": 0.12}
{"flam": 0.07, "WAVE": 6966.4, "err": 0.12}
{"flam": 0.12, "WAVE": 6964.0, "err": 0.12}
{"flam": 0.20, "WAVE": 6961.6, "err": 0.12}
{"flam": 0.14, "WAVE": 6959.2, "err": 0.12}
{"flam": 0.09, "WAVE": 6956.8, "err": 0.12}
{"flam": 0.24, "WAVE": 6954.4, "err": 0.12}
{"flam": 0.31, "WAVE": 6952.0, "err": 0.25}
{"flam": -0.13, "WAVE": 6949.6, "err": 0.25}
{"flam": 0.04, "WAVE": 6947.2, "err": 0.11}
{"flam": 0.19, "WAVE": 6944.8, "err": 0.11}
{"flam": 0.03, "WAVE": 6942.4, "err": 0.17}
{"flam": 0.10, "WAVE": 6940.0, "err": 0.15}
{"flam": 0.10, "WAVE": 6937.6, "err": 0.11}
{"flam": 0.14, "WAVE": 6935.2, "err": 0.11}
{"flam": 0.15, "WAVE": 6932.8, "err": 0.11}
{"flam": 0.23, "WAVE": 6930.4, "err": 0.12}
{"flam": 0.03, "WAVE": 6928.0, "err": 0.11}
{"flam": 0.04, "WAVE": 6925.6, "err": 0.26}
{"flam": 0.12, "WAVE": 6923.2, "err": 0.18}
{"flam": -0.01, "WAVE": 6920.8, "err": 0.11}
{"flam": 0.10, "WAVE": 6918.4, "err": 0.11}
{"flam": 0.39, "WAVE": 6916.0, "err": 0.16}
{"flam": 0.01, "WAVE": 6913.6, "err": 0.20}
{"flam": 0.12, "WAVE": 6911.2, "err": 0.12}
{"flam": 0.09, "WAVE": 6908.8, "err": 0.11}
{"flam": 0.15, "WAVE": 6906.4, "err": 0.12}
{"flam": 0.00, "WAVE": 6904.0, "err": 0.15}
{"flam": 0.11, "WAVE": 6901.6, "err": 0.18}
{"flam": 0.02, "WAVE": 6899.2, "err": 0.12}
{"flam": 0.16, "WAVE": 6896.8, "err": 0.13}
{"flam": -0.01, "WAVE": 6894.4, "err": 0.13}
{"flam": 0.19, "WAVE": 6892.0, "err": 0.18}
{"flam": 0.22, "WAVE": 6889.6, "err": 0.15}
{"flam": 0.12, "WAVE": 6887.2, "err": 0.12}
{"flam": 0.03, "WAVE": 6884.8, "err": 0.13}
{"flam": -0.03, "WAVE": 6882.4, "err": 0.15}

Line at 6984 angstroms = [O II]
